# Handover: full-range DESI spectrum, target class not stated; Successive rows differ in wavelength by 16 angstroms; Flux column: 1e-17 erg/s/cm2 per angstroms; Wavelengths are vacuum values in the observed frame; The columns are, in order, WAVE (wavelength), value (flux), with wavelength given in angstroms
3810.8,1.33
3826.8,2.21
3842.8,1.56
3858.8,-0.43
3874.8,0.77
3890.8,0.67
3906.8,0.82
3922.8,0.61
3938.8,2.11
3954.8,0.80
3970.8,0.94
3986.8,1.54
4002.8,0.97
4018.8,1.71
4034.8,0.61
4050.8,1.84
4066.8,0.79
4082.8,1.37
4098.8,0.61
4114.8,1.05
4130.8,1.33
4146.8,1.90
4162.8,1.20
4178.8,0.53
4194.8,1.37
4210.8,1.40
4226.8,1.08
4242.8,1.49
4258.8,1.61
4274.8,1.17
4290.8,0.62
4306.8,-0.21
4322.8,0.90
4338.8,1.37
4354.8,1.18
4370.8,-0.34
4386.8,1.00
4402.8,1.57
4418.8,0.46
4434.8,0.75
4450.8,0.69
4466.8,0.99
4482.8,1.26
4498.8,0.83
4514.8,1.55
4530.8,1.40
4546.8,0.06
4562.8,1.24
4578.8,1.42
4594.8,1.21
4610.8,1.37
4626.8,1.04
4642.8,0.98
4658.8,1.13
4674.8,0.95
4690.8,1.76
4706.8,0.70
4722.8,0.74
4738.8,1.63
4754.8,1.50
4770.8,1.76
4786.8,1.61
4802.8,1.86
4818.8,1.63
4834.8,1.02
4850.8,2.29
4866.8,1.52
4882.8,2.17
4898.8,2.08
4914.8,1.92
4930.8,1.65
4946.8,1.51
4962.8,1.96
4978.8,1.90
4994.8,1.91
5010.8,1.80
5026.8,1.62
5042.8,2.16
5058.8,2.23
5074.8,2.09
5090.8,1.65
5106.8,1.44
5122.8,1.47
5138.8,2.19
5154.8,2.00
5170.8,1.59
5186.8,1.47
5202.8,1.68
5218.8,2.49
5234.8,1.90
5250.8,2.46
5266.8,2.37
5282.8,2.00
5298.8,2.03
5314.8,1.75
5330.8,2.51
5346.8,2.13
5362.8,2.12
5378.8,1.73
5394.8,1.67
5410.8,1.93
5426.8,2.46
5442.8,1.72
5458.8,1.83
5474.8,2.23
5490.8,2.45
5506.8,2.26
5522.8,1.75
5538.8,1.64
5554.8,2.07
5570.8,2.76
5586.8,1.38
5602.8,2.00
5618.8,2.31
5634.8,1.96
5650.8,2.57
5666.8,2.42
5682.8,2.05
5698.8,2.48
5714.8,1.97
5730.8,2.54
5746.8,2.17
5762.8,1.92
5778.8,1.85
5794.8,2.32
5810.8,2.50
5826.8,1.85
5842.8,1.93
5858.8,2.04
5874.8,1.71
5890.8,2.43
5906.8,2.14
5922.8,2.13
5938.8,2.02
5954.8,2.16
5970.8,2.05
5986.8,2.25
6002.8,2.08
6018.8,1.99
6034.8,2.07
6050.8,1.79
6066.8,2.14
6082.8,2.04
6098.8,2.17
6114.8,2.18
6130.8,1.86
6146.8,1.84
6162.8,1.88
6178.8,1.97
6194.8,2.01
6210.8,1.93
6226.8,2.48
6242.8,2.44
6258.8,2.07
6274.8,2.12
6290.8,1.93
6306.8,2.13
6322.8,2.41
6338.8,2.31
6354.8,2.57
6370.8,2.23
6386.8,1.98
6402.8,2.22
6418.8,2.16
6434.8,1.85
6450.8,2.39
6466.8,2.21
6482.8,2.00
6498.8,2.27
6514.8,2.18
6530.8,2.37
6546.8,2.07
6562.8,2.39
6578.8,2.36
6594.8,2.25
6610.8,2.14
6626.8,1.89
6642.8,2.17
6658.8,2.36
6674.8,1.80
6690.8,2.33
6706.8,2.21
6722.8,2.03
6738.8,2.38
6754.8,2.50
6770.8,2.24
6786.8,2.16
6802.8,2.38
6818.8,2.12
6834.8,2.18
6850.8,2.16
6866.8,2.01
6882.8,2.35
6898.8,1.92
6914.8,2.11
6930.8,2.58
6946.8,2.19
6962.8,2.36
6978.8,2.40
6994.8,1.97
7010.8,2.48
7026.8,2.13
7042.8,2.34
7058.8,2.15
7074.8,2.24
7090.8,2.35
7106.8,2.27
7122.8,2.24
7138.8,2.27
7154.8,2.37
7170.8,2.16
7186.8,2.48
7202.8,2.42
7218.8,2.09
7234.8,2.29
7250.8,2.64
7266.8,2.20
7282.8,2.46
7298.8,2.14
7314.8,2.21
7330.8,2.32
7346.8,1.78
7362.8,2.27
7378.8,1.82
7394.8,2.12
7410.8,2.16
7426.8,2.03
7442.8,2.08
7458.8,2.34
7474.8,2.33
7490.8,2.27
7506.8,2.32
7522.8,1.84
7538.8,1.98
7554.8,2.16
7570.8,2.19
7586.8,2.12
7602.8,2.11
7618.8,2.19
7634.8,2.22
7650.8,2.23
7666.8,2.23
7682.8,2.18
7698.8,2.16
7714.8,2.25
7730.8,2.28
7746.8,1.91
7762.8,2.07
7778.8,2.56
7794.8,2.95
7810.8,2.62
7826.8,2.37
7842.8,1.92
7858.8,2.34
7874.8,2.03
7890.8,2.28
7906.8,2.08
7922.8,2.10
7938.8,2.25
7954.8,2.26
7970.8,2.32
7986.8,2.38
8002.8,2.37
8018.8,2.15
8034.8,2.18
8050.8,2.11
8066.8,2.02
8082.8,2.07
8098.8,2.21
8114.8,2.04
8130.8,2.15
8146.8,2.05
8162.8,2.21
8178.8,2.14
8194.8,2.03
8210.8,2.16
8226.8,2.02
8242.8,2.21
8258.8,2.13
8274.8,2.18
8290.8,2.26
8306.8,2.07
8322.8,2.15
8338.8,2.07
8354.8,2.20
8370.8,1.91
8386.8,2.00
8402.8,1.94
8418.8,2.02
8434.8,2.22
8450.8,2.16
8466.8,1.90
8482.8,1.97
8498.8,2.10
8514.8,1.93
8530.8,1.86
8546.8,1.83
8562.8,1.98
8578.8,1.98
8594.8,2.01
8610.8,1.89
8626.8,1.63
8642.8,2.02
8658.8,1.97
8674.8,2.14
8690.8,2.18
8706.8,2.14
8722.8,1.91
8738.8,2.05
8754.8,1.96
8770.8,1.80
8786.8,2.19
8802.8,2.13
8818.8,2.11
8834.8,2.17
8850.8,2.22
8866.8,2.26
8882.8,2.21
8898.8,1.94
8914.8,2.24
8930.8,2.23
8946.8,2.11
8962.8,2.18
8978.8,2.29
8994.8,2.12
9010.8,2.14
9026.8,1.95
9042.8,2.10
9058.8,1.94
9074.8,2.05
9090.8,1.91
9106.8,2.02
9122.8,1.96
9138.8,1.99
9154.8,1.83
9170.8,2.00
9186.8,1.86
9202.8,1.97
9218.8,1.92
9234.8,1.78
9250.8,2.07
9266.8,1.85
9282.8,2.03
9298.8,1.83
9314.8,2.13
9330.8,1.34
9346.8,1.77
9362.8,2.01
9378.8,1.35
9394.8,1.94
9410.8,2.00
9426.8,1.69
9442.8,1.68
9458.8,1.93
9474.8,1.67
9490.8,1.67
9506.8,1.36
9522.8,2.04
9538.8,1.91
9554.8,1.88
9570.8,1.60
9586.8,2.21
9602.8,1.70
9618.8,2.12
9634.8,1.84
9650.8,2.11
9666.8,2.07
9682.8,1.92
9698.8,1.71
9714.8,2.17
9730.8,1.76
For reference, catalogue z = 0.19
